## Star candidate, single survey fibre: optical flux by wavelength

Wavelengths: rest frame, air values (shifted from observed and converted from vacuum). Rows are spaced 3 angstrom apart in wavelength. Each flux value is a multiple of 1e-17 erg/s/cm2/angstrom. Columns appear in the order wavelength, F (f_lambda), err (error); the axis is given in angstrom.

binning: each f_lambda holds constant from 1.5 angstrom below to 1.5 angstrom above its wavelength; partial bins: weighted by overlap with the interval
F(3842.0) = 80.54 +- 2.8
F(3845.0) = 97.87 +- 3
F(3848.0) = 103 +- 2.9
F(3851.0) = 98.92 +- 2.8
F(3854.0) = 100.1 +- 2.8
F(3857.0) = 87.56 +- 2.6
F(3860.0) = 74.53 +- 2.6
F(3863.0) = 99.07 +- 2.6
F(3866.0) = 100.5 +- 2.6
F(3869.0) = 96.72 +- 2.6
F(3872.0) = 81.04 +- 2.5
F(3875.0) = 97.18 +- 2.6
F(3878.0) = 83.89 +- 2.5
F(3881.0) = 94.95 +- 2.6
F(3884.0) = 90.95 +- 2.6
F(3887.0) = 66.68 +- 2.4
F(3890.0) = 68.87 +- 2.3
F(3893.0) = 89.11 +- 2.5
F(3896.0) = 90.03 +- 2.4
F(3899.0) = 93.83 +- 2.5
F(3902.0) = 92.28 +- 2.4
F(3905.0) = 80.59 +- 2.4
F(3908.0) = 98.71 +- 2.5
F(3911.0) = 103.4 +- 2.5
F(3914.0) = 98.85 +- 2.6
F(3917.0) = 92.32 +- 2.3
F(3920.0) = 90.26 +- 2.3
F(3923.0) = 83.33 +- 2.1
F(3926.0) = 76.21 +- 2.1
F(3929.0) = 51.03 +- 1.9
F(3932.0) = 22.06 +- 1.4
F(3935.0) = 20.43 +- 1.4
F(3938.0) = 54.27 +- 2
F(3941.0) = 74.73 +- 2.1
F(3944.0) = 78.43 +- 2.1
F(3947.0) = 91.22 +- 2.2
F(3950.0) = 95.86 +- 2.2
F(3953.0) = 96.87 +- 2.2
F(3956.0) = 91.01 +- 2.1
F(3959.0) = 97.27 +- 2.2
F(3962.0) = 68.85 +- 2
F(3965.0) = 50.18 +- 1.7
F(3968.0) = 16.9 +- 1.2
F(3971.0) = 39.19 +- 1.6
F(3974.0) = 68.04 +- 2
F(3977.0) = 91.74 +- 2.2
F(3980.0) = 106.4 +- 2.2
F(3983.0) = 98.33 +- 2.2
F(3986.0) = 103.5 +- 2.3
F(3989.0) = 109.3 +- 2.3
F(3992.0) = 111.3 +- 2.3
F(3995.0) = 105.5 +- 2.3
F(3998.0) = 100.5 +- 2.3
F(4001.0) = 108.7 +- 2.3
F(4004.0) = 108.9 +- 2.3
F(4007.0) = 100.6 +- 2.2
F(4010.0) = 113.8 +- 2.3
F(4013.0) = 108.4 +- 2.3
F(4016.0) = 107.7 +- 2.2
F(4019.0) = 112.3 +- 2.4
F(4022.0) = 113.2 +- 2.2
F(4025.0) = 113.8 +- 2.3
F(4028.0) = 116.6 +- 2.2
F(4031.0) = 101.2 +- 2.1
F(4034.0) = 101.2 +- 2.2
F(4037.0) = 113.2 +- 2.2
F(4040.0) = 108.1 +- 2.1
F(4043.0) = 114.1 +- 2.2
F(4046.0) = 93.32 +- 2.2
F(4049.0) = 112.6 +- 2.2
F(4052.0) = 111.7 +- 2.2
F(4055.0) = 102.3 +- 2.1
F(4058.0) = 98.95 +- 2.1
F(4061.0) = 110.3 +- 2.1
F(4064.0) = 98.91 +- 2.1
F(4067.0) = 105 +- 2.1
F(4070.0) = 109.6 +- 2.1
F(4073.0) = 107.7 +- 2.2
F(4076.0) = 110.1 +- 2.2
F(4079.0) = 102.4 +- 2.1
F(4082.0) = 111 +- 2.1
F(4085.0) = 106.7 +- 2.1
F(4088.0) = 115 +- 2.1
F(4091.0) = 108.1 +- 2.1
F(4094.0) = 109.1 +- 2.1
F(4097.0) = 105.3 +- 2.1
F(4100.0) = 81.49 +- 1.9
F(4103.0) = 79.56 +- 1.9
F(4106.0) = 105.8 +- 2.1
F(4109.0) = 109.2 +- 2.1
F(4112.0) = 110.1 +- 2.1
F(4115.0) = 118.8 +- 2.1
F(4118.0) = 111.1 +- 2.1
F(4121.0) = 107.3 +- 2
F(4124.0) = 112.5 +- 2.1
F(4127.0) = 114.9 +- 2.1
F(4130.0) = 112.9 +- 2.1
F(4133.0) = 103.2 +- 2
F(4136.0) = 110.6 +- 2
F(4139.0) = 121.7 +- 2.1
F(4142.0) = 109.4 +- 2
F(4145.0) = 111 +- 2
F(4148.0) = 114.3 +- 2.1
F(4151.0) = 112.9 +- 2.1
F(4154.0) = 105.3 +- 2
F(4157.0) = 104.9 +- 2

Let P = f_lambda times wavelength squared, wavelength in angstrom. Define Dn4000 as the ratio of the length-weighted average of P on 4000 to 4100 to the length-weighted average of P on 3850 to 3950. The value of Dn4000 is 1.4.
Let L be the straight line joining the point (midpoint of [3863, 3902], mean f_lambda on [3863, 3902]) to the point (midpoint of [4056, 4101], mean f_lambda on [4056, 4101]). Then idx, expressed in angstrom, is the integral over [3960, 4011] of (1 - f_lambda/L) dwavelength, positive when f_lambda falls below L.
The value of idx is 4.98 angstrom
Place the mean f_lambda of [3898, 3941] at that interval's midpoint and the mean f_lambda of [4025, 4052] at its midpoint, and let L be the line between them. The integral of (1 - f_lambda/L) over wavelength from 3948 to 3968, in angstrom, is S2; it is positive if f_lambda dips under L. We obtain 1.6 angstrom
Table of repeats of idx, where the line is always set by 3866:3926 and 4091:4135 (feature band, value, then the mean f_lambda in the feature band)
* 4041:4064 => -1.0 angstrom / 106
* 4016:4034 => -2.0 angstrom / 110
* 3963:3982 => 6.4 angstrom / 63.2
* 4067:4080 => -0.6 angstrom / 107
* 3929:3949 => 7.6 angstrom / 57.4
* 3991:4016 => -2.5 angstrom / 107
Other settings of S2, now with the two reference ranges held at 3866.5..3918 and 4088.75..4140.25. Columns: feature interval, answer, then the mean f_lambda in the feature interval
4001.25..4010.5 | -0.8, 107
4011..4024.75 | -1.6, 111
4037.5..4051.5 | -0.8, 108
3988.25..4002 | -1.3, 107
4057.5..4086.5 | -0.7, 106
